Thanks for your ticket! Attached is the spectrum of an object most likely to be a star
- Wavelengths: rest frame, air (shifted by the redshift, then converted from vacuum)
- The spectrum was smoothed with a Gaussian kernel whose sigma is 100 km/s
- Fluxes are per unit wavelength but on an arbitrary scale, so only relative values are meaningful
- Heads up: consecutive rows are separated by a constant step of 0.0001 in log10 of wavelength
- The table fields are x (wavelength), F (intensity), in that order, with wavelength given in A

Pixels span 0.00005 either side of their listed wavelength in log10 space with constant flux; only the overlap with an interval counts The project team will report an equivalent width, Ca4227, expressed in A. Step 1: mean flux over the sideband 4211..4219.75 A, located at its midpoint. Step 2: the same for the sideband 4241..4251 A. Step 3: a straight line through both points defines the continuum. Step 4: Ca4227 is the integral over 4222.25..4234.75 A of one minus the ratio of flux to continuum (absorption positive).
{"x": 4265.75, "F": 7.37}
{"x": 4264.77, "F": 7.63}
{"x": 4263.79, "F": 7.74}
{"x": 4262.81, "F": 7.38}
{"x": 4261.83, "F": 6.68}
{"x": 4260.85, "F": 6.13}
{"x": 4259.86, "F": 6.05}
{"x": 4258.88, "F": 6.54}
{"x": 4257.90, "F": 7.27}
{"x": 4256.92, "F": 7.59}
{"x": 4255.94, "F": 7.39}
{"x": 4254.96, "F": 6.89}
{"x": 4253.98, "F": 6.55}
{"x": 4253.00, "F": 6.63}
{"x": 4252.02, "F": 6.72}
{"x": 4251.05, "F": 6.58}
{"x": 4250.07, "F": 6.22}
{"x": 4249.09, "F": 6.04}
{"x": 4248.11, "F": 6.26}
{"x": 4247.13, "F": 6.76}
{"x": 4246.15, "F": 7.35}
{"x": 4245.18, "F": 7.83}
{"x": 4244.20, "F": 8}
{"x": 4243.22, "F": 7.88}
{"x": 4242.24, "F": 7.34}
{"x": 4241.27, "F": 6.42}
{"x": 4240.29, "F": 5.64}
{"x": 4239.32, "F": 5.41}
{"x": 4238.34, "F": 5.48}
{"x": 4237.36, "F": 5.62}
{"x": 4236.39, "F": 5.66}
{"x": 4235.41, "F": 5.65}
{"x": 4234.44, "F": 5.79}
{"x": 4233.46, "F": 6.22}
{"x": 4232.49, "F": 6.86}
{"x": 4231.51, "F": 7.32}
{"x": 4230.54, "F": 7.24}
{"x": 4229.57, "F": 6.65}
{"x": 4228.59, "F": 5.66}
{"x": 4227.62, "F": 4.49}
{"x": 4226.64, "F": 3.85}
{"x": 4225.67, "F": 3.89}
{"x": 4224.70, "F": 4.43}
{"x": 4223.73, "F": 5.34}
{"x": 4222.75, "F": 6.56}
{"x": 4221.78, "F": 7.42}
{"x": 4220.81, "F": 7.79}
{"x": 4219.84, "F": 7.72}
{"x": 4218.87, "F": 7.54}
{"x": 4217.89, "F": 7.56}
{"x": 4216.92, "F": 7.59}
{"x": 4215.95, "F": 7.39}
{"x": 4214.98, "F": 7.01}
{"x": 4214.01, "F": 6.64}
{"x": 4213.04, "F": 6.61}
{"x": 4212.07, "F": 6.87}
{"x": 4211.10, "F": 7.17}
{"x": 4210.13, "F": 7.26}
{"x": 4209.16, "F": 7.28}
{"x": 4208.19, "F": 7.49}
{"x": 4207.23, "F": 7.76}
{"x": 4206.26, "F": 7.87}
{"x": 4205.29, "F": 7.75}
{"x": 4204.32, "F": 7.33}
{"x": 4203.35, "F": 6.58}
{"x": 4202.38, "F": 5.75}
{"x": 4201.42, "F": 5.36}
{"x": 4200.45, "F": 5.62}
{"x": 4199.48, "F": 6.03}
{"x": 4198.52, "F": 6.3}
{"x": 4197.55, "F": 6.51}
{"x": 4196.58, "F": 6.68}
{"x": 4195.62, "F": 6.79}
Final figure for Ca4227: 2.4 A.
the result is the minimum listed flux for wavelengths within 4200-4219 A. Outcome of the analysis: 5.36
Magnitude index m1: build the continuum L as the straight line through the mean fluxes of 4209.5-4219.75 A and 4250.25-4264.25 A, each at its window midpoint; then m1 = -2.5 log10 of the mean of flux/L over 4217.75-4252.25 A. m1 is 0.11 mag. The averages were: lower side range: 7.18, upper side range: 6.85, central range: 6.35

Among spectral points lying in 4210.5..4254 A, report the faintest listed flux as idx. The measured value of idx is 3.85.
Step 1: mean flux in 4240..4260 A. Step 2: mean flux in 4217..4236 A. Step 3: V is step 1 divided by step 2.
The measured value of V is 1.1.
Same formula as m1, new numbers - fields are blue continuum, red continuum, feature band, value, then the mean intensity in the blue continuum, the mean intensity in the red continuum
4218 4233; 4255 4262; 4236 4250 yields 0.00 mag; 6.22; 6.81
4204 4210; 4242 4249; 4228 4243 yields 0.18 mag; 7.57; 7.26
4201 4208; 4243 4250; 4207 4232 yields 0.06 mag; 6.96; 7.07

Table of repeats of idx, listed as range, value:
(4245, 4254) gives 6.04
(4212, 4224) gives 5.34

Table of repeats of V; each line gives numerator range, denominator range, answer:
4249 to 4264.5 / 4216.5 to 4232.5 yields 1.08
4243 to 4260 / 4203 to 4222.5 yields 0.94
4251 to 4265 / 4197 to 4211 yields 1.02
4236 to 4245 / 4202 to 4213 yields 0.90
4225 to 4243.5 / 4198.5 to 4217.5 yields 0.86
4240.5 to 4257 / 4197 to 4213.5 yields 1.02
